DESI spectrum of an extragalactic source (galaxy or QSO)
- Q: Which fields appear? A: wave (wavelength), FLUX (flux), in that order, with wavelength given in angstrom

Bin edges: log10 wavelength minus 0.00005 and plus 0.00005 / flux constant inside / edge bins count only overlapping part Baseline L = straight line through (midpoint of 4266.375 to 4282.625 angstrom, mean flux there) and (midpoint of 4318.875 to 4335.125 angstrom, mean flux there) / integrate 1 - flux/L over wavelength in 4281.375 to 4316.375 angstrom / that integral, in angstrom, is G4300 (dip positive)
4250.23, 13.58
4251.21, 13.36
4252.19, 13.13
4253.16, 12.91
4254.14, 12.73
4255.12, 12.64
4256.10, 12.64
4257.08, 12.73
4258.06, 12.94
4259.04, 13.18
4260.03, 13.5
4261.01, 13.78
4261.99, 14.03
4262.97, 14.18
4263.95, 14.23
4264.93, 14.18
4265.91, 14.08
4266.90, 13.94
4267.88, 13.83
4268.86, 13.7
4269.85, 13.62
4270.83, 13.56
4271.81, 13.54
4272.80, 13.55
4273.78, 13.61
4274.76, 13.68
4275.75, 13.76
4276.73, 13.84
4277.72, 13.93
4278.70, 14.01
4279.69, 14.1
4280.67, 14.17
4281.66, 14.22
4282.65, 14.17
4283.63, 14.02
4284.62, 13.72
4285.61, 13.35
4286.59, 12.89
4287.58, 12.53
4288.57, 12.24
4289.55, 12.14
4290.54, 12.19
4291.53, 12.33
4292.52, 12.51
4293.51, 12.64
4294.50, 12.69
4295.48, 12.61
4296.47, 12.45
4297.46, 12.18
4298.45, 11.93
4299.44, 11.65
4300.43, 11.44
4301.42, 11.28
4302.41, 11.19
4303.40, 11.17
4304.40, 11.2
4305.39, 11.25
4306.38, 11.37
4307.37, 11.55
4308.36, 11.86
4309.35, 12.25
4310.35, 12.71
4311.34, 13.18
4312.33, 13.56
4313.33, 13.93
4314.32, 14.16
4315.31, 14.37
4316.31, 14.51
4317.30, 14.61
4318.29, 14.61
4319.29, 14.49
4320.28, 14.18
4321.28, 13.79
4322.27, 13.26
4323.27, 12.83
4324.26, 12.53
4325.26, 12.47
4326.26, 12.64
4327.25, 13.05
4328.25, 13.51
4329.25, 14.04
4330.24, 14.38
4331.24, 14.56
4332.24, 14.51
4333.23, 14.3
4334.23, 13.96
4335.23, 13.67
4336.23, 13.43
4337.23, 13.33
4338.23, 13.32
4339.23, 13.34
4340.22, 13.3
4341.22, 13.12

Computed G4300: 3.01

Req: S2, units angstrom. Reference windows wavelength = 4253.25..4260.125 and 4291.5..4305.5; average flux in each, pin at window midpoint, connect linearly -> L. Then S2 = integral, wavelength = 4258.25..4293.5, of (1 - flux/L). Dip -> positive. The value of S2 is -3.16 angstrom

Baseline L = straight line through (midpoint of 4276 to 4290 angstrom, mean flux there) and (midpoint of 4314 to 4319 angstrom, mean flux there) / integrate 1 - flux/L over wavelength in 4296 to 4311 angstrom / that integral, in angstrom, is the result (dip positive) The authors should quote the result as 2.5 angstrom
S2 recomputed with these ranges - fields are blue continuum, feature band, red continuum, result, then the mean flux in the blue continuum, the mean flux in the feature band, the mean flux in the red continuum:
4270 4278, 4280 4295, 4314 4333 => 0.7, 13.7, 13.1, 13.8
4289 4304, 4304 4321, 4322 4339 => -0.6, 12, 13.2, 13.5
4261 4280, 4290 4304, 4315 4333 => 1.8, 13.9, 12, 13.8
